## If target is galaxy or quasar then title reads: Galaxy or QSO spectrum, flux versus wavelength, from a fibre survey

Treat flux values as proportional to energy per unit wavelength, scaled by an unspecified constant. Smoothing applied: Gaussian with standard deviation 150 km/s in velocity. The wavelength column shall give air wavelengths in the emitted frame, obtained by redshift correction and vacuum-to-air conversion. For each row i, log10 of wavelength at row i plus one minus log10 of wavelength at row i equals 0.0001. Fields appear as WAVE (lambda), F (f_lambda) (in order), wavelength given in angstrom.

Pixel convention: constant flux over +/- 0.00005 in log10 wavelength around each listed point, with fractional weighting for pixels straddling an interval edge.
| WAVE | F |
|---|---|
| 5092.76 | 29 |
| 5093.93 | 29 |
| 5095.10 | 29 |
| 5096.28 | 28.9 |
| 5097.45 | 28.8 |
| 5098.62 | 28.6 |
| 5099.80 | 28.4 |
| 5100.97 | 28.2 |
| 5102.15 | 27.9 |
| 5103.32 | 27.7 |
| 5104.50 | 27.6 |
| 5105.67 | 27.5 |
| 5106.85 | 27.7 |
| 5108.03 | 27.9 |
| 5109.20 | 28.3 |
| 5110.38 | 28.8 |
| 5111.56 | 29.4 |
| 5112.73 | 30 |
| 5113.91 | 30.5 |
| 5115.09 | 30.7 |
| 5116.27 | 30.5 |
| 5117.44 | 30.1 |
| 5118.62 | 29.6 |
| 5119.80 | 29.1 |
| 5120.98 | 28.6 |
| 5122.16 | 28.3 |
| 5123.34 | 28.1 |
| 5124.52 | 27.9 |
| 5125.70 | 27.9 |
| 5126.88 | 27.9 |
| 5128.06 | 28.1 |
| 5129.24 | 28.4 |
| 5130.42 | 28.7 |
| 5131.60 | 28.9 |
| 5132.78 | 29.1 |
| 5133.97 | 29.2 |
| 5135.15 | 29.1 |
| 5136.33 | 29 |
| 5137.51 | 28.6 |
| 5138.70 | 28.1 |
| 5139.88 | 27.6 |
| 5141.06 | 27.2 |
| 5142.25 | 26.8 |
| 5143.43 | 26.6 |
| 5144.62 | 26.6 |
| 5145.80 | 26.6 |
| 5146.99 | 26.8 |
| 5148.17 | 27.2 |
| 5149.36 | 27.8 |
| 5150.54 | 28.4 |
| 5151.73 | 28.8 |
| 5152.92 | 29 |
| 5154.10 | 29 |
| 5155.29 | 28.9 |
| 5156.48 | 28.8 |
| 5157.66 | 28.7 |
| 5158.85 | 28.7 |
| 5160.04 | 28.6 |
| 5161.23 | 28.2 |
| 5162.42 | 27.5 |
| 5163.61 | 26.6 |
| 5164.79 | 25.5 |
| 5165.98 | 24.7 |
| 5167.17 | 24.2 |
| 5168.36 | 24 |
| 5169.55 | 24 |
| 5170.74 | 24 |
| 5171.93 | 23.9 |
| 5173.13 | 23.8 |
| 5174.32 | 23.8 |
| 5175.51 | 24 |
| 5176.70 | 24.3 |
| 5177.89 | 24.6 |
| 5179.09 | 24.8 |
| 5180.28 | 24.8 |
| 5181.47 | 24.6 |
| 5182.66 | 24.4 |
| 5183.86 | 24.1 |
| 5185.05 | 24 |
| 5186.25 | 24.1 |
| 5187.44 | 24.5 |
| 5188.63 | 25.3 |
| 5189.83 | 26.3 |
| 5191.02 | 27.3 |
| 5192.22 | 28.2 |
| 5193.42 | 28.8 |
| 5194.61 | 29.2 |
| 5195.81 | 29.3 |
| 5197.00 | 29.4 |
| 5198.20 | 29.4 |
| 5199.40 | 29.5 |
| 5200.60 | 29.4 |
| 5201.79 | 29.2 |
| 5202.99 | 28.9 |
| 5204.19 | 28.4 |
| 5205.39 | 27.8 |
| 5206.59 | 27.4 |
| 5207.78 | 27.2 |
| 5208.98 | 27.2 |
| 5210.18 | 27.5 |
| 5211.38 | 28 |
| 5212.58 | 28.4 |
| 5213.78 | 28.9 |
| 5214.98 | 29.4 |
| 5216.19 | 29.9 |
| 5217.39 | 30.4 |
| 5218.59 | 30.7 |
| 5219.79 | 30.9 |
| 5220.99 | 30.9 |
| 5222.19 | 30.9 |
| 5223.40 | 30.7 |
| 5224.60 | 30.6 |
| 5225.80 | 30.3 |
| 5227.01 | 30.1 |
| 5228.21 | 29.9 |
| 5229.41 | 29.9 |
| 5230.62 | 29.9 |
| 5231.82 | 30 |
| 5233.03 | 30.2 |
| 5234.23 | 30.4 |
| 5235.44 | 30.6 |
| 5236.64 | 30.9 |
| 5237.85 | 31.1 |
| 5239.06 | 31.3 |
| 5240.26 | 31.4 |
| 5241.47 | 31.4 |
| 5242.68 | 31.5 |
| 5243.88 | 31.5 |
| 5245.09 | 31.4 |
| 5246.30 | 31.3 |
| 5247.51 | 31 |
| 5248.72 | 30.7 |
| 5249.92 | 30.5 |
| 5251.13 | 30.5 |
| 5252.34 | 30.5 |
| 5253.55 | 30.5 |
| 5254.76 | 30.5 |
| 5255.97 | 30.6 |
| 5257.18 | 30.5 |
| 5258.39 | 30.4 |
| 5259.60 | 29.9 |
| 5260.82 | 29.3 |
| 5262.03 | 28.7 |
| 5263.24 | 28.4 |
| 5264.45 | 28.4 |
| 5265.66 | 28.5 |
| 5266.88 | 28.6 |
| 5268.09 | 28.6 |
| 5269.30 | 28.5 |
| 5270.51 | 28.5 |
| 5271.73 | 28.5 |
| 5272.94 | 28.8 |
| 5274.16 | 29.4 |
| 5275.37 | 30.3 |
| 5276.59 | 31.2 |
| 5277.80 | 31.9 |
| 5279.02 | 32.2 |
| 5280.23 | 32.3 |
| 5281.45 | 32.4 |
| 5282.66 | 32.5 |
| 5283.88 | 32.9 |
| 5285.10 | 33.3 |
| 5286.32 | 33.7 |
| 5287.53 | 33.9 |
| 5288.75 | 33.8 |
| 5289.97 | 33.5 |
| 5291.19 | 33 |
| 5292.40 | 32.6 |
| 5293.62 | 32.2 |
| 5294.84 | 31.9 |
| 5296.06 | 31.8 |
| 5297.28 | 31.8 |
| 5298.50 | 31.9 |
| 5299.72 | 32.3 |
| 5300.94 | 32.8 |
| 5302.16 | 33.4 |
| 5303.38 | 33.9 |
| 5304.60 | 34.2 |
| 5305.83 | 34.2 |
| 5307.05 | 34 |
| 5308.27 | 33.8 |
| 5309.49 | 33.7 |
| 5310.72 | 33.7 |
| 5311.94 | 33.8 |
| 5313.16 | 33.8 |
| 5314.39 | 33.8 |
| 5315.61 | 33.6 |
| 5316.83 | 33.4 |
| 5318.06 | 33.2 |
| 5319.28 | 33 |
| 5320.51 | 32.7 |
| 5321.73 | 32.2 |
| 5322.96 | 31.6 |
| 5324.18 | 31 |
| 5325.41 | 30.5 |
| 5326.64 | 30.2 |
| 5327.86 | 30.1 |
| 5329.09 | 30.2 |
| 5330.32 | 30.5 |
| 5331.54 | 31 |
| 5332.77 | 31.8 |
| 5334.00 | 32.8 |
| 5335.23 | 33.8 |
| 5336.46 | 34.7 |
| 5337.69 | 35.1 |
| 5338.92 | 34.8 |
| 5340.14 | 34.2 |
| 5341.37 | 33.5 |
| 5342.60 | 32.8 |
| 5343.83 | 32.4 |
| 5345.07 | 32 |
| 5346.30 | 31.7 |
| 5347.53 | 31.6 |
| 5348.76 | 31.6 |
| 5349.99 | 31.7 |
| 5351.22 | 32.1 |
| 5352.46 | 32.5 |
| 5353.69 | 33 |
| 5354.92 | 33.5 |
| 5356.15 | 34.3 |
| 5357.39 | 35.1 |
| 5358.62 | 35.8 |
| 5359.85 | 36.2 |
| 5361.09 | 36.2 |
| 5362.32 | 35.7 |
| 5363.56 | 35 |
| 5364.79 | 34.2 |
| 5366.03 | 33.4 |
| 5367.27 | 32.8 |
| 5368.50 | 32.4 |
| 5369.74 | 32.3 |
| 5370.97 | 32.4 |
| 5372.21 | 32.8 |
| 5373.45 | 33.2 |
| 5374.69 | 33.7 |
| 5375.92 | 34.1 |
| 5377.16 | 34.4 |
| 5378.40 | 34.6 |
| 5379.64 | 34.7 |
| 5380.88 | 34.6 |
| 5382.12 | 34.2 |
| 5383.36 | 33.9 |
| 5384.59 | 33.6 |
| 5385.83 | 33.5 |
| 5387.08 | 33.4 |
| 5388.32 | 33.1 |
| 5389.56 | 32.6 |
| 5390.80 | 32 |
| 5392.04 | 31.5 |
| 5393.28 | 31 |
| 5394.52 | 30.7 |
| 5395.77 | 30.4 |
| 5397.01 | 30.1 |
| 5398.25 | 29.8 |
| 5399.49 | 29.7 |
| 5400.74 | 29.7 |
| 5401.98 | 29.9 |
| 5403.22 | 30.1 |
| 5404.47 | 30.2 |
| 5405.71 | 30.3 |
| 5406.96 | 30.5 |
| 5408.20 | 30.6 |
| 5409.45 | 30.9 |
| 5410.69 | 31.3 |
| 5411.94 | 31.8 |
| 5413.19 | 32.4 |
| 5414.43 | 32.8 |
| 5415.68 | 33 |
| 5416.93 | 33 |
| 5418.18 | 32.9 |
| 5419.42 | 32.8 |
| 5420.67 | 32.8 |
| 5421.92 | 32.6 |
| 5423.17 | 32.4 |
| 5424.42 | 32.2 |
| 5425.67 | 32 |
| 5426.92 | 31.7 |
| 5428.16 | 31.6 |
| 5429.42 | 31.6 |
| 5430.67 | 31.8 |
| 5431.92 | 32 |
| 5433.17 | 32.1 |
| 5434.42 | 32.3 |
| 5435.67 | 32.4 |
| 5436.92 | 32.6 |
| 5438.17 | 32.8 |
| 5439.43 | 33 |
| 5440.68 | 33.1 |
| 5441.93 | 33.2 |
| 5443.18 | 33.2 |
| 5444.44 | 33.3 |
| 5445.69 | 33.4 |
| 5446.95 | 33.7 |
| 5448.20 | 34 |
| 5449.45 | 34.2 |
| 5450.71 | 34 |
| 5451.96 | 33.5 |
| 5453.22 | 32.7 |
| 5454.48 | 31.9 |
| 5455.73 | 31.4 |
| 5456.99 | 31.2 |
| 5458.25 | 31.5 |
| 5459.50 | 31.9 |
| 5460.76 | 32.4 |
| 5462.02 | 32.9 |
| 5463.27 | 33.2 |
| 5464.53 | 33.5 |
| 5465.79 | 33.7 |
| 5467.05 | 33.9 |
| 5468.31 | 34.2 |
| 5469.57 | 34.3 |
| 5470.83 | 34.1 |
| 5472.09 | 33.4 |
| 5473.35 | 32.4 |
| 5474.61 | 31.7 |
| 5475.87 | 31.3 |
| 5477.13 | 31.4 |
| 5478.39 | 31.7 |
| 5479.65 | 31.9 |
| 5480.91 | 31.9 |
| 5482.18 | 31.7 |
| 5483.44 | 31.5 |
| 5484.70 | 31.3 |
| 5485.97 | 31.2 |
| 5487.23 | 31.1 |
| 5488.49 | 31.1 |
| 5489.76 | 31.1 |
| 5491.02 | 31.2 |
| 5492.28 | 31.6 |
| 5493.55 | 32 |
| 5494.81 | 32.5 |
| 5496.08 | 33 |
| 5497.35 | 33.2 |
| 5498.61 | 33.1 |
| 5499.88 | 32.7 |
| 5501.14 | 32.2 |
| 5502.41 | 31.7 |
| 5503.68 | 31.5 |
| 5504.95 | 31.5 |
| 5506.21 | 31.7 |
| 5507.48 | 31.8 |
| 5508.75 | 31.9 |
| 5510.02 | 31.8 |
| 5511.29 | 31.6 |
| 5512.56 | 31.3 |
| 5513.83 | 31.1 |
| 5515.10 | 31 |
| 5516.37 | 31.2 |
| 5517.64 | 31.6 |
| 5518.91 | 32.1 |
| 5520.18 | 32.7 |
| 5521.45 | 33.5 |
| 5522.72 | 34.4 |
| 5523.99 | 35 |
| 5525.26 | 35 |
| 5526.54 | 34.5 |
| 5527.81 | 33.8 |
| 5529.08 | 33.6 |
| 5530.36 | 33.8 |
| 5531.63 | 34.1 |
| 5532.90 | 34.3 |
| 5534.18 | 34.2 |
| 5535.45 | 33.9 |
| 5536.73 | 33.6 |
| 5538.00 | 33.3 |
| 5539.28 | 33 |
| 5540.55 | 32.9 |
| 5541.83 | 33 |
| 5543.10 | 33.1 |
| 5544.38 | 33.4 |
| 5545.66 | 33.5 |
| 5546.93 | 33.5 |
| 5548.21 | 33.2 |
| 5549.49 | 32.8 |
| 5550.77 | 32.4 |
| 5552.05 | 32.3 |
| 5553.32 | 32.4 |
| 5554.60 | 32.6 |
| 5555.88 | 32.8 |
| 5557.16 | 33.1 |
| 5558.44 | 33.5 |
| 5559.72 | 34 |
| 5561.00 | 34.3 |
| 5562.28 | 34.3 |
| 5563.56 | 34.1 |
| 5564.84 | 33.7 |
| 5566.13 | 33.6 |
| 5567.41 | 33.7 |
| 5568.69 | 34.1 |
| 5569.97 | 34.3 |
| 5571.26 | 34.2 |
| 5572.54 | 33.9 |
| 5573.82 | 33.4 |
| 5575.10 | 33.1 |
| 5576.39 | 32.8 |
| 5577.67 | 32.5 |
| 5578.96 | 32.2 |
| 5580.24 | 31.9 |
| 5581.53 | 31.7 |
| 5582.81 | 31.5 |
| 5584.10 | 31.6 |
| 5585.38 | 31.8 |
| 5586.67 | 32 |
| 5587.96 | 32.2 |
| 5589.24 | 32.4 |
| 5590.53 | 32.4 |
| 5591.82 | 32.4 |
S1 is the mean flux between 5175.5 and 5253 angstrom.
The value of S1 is 28.8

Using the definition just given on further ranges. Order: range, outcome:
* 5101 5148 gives 28.4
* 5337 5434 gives 32.6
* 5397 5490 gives 32.2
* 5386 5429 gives 31.5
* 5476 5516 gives 31.7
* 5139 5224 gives 27.3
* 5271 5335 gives 32.3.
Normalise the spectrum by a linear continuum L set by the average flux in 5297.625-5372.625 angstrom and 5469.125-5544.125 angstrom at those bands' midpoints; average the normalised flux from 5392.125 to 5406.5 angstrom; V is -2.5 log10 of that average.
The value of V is 0.09 mag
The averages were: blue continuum 33.1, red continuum 32.5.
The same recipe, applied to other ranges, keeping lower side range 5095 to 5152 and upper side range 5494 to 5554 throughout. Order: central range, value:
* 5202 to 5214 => 0.051 mag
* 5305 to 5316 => -0.113 mag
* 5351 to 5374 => -0.094 mag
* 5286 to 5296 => -0.095 mag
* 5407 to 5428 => -0.017 mag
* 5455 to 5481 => -0.012 mag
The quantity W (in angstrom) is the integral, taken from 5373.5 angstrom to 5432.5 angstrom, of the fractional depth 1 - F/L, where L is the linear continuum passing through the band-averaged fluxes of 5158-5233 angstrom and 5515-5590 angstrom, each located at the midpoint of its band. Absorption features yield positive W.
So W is -2.5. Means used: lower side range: 27.5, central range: 32.1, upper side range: 33.2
